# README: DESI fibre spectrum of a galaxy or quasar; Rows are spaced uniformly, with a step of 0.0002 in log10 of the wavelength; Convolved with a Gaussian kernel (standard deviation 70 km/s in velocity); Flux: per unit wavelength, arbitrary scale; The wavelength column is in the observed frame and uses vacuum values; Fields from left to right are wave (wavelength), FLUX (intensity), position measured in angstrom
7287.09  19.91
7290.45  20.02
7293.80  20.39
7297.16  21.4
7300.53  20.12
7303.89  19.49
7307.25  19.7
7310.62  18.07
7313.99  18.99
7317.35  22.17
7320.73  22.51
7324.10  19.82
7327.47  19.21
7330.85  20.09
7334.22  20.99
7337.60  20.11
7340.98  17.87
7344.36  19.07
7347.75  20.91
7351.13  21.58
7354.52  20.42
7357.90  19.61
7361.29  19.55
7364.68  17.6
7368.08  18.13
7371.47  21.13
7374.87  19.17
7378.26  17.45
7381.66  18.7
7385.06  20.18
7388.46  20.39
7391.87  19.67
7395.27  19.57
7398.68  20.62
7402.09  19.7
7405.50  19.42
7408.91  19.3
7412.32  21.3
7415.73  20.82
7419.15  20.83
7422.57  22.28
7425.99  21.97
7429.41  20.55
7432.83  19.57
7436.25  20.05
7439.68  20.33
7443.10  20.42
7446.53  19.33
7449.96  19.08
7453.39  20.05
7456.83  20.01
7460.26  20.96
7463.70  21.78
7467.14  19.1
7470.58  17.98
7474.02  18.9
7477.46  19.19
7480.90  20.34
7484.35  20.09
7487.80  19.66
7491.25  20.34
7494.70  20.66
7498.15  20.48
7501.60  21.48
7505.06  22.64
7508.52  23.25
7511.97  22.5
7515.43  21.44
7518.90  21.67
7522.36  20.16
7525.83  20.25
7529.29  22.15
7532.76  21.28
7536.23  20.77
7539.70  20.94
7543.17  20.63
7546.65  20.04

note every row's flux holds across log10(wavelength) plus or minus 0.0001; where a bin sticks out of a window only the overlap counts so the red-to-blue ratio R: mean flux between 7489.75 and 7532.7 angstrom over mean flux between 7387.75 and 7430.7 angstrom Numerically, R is 1.0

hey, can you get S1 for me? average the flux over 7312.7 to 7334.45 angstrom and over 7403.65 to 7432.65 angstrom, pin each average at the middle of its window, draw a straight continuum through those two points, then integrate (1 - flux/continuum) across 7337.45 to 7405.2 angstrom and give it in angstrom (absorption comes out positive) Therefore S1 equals 3.6 angstrom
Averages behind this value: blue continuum 20.5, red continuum 20.7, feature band 19.6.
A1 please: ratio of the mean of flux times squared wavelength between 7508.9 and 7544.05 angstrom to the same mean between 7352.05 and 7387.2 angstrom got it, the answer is 1.15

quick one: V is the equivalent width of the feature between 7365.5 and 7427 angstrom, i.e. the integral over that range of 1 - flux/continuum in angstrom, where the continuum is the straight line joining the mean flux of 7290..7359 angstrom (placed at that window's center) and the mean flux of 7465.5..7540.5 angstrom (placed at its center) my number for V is 1.1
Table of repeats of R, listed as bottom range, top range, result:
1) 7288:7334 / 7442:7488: 0.98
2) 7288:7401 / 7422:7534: 1.04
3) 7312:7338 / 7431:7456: 0.97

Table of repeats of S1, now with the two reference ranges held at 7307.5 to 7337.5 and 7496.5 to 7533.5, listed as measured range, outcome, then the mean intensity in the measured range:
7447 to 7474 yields 1.81 angstrom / 19.8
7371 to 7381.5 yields 0.83 angstrom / 19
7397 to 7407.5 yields 0.44 angstrom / 19.9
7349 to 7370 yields 0.96 angstrom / 19.5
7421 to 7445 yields 0.31 angstrom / 20.7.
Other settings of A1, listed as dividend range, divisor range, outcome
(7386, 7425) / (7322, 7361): 1.04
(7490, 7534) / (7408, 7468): 1.07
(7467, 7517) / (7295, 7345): 1.08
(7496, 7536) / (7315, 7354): 1.11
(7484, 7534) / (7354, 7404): 1.13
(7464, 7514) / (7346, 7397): 1.08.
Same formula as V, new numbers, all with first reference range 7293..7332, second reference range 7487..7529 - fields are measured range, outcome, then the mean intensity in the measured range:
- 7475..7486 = 0.7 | 19.8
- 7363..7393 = 2.0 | 19.1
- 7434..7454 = 1.0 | 19.9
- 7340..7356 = 0.2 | 20.1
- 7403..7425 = 0.1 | 20.7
